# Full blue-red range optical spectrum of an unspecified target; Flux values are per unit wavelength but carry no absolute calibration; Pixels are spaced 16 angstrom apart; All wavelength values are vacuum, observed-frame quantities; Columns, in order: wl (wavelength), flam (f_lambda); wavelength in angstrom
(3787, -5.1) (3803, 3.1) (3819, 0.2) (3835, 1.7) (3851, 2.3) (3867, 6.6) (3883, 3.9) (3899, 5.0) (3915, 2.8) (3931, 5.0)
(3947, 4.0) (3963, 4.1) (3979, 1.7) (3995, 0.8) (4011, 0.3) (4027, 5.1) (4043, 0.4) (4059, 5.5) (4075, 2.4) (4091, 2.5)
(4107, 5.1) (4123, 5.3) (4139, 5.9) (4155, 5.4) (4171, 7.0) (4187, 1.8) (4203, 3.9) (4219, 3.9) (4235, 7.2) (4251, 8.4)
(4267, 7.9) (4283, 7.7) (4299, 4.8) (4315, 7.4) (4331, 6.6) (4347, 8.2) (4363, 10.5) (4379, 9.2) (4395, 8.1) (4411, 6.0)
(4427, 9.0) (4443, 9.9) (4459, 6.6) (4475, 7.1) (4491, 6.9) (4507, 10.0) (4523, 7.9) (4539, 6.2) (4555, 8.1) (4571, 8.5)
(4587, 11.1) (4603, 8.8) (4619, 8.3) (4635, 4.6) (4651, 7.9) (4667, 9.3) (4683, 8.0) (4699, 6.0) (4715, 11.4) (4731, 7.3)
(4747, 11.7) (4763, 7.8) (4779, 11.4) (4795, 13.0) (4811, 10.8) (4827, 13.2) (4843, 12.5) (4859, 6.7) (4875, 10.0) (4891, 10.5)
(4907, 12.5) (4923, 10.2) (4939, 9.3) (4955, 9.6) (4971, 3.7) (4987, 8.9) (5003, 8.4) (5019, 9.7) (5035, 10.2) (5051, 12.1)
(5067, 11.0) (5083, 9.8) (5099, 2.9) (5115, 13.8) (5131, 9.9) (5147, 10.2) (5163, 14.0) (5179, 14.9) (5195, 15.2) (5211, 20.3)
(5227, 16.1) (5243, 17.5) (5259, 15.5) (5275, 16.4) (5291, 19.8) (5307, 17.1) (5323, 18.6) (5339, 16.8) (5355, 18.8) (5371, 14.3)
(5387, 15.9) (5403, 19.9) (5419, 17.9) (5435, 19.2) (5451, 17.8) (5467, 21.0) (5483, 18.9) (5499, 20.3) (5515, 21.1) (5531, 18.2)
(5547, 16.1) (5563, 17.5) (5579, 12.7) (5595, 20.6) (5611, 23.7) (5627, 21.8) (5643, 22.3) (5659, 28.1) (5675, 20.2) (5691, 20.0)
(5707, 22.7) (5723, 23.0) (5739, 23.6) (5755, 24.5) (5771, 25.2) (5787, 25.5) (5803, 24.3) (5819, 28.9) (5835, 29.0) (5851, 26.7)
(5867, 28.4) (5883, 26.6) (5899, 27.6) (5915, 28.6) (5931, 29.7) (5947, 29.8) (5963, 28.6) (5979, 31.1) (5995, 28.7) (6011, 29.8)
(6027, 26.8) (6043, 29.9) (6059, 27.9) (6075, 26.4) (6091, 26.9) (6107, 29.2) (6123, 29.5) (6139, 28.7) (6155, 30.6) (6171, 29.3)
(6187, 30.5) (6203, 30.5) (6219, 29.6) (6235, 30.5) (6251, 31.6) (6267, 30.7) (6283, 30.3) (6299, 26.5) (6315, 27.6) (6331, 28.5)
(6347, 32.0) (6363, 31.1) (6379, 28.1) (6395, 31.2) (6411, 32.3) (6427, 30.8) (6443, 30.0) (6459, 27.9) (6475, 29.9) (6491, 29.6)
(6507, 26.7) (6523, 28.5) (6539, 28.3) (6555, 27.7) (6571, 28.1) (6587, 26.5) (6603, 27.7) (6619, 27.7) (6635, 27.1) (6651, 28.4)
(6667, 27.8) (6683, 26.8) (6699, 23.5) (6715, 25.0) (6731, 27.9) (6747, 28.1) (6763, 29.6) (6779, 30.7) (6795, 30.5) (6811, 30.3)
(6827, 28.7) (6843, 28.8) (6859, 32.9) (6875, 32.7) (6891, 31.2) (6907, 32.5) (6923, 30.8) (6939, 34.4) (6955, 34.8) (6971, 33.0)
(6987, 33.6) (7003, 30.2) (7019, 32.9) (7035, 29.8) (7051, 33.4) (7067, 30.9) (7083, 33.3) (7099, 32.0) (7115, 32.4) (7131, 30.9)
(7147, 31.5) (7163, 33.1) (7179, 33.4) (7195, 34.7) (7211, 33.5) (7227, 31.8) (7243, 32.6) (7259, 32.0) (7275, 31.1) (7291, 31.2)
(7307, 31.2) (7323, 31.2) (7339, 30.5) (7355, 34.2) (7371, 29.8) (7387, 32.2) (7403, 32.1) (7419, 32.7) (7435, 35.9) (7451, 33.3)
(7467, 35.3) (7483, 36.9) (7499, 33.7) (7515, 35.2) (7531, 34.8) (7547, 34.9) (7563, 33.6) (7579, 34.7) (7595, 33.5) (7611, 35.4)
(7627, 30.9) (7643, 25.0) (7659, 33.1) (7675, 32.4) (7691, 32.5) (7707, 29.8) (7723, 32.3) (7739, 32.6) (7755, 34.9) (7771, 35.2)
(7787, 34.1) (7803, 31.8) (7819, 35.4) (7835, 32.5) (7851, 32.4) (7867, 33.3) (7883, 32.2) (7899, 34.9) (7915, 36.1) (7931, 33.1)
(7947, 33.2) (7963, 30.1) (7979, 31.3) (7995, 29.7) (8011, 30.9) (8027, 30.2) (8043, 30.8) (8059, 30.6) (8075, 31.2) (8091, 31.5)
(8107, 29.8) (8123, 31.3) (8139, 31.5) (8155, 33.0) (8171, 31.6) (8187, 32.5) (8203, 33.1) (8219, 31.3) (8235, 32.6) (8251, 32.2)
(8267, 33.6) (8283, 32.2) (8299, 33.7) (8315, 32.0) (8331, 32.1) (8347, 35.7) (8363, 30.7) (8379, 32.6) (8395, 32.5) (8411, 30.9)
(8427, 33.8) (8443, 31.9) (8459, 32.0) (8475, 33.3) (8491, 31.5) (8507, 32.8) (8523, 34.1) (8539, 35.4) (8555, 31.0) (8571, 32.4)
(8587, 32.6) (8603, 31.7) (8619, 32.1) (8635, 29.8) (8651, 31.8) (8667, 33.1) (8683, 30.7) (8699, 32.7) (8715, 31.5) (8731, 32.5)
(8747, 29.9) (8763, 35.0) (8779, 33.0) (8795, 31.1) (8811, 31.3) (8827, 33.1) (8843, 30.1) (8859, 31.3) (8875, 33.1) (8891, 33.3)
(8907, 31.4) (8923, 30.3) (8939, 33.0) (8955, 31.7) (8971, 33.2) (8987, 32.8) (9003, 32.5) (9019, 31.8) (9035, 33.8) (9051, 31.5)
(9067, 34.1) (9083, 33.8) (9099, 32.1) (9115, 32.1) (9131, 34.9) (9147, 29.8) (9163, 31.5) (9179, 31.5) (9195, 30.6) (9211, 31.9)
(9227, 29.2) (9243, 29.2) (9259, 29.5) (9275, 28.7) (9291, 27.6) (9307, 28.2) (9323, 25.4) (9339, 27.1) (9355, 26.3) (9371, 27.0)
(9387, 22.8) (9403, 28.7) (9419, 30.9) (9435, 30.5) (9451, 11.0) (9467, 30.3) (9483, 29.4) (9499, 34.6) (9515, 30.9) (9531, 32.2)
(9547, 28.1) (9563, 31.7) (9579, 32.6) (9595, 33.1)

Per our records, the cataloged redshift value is 0.296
